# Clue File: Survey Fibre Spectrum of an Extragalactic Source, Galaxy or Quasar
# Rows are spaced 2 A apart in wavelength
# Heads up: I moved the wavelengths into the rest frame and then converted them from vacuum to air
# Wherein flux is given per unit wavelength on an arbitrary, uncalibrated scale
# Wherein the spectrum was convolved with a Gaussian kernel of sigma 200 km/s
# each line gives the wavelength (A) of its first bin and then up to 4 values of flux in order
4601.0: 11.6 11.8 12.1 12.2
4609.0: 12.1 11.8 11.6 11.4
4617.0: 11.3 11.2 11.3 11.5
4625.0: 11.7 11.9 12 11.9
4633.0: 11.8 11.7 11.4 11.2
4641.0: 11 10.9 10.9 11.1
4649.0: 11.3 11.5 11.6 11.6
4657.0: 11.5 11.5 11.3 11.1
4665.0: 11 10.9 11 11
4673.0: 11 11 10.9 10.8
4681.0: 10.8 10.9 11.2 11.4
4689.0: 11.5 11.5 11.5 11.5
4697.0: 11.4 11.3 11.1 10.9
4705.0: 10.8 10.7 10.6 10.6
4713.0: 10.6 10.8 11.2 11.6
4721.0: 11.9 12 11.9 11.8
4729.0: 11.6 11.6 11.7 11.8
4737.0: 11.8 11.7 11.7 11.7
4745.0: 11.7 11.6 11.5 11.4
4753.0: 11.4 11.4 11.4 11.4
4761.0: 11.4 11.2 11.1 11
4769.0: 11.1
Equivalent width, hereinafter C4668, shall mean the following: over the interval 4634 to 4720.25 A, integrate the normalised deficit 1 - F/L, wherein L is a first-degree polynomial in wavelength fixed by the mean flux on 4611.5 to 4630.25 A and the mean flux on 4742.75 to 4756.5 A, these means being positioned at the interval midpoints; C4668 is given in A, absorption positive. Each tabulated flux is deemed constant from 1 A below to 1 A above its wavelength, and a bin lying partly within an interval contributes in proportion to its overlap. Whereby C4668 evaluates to 2.94 A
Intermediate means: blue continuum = 11.6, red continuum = 11.5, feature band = 11.1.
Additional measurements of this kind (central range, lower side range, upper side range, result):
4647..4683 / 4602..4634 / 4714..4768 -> 1.53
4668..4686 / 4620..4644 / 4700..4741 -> 0.75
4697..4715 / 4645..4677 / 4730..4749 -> 0.98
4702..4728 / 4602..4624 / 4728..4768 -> 0.81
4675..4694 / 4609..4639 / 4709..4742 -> 0.63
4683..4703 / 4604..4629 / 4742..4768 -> 0.35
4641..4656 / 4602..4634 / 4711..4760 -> 0.54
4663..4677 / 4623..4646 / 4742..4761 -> 0.62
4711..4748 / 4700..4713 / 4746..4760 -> -1.55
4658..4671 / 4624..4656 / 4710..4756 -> 0.41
